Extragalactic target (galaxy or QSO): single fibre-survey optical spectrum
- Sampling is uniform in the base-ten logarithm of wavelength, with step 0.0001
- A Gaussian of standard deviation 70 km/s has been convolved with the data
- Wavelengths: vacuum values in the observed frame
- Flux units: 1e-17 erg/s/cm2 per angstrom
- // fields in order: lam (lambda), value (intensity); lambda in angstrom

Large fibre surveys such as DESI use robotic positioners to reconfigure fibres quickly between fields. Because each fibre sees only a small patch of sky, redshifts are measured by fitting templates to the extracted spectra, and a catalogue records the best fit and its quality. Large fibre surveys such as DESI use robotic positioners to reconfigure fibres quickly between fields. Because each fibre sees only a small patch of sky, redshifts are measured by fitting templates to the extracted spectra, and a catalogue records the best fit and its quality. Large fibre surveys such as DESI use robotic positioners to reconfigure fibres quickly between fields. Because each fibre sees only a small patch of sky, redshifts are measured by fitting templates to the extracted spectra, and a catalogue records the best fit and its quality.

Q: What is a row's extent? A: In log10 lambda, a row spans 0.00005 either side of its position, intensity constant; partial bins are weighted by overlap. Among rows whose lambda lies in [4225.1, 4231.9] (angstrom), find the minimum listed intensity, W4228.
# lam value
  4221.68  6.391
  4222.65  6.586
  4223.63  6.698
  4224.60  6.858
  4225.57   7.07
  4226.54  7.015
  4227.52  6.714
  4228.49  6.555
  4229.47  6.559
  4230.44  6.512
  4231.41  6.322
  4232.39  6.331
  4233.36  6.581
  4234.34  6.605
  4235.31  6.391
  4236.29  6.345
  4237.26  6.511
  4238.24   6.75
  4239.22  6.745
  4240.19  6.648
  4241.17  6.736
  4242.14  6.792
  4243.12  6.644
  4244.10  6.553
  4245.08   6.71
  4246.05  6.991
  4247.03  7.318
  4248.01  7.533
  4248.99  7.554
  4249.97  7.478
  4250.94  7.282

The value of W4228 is 6.322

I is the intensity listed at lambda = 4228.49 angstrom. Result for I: 6.555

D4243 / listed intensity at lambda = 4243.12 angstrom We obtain 6.644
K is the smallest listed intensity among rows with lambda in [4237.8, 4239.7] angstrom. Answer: 6.745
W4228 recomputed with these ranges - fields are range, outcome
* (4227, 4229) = 6.555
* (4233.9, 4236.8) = 6.345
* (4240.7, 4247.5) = 6.553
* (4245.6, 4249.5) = 6.991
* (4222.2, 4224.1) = 6.586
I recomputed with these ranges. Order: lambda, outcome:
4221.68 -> 6.391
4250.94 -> 7.282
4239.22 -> 6.745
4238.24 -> 6.75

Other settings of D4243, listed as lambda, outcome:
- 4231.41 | 6.322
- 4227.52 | 6.714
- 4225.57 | 7.07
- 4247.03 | 7.318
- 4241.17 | 6.736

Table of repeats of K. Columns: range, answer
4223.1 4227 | 6.698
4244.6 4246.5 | 6.71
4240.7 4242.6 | 6.736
